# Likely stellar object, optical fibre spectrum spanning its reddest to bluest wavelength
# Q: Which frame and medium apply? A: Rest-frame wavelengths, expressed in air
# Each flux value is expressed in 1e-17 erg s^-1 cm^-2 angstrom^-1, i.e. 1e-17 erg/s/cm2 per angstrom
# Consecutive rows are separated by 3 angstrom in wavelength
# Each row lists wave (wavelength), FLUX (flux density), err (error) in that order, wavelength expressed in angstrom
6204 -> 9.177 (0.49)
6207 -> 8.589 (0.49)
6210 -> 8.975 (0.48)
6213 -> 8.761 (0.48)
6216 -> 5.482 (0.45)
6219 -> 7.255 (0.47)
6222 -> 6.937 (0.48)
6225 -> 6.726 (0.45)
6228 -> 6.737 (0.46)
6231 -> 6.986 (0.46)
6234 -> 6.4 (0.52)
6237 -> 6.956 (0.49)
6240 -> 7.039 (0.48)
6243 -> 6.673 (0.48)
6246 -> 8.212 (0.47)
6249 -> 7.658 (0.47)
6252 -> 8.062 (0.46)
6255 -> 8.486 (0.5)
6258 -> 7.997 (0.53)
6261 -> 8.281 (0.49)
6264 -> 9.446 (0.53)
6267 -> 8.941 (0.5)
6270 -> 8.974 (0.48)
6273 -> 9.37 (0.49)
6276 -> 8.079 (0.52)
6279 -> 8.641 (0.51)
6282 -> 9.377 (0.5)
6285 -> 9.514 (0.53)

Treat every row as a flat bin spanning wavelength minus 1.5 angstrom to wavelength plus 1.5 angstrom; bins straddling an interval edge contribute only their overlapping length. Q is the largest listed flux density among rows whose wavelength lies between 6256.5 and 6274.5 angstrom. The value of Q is 9.446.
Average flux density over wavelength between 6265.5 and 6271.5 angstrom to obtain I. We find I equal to 8.96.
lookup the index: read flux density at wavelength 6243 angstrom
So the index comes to 6.673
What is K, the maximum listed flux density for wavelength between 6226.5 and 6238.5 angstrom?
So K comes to 6.986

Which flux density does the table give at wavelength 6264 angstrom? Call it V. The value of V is 9.446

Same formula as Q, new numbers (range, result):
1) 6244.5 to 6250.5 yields 8.212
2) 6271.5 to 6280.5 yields 9.37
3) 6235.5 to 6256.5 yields 8.486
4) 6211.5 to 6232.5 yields 8.761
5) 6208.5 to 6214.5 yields 8.975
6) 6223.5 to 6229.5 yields 6.737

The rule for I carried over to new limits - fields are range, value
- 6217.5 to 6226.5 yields 6.97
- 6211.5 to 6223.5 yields 7.11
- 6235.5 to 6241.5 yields 7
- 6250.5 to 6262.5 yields 8.21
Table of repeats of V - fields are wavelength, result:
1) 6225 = 6.726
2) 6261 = 8.281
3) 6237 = 6.956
